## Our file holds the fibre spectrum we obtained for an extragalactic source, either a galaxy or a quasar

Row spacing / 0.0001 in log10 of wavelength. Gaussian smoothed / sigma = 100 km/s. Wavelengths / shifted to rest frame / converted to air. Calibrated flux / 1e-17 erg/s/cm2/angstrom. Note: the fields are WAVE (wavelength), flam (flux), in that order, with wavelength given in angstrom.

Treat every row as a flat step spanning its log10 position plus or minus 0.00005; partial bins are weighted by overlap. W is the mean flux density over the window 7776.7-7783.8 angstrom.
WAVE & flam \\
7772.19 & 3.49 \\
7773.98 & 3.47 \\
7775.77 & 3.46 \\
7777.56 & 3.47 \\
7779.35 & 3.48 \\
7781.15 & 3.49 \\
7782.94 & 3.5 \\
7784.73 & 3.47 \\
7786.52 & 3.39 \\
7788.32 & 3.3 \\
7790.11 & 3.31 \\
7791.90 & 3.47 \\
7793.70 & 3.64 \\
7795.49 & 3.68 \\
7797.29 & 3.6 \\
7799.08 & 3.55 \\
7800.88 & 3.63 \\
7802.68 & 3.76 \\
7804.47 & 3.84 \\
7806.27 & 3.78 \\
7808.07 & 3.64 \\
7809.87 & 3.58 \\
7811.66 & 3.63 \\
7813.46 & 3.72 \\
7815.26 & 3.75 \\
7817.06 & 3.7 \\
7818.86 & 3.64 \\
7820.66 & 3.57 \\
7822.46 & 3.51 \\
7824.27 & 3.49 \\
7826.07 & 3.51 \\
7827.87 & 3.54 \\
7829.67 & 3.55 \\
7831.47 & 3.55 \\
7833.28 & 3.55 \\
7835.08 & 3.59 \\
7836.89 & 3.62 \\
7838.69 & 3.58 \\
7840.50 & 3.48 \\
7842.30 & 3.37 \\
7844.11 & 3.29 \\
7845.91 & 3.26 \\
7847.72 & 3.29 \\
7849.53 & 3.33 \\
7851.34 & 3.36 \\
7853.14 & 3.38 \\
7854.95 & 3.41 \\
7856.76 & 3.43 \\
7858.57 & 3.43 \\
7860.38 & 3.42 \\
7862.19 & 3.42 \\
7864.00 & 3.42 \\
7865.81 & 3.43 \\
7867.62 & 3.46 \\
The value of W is 3.48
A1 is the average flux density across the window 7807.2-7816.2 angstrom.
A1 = 3.67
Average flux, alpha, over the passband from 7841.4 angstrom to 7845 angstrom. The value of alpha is 3.33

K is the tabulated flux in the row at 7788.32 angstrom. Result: 3.3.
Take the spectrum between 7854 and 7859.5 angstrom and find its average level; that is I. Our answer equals 3.42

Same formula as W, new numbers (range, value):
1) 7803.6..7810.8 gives 3.71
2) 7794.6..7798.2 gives 3.64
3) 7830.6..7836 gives 3.56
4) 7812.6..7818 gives 3.72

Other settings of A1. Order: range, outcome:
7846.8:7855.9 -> 3.35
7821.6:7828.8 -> 3.51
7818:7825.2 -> 3.55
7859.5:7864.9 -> 3.42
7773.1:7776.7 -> 3.47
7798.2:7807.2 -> 3.71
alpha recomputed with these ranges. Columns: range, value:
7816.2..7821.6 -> 3.64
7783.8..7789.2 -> 3.39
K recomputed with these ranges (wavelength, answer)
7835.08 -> 3.59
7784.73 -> 3.47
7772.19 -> 3.49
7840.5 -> 3.48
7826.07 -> 3.51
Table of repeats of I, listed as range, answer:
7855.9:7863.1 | 3.42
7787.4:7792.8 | 3.36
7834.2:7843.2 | 3.53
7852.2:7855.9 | 3.4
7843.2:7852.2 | 3.3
